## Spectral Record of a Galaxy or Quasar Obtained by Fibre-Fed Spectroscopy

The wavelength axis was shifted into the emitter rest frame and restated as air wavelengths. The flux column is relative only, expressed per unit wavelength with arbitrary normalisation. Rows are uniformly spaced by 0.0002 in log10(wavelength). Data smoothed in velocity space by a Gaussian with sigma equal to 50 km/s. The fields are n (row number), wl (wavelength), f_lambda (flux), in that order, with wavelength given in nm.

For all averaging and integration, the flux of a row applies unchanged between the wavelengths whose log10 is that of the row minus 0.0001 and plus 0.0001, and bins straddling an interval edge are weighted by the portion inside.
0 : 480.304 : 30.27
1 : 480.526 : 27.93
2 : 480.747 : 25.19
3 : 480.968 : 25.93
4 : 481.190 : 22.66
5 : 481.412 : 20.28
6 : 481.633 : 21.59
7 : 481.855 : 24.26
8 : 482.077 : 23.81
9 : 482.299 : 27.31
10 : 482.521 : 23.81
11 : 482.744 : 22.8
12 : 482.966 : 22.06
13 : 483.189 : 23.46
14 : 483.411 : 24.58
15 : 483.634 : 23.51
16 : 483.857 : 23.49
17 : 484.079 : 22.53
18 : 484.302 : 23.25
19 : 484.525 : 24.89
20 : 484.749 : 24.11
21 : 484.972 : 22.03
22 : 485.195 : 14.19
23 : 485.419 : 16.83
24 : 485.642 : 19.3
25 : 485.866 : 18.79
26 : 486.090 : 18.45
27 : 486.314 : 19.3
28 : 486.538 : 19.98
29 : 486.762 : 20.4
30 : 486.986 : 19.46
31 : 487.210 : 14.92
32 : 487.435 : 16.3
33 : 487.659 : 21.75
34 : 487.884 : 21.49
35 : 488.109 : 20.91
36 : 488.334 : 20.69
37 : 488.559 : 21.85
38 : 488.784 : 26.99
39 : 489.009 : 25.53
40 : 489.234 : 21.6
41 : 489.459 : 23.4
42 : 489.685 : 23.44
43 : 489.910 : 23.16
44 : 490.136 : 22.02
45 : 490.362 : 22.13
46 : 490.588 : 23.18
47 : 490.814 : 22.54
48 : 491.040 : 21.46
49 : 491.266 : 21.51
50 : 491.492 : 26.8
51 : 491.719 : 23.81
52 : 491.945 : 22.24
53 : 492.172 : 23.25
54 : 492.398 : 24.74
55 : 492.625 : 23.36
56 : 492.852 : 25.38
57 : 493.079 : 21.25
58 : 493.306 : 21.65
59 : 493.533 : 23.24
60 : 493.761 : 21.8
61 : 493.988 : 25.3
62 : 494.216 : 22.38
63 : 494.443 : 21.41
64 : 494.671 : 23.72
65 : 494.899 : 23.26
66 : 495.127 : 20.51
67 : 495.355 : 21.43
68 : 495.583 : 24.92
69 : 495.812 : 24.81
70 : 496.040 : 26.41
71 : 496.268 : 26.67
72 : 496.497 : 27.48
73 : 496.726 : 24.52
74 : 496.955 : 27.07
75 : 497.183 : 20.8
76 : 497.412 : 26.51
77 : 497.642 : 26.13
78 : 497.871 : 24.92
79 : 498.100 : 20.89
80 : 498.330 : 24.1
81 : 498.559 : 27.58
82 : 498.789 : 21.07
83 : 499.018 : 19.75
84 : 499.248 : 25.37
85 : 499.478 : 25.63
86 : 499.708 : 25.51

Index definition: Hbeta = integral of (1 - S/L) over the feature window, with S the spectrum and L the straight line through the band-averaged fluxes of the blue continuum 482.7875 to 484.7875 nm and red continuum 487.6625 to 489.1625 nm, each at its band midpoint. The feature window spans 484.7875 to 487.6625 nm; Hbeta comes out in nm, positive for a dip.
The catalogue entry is 0.561 nm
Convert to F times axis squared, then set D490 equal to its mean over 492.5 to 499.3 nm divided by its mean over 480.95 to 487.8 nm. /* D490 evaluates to 1.2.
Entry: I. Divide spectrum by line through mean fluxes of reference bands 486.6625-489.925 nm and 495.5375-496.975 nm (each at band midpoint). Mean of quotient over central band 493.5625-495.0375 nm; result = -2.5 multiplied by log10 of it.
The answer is 0.086 mag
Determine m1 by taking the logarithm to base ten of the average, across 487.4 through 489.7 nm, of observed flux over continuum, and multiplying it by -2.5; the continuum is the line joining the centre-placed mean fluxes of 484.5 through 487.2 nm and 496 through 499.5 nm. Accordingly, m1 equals -0.085 mag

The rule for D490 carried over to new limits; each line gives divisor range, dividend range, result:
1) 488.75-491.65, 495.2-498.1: 1.10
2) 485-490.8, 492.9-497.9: 1.19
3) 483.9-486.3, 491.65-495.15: 1.16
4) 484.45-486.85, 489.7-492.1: 1.19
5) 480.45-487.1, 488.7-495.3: 1.08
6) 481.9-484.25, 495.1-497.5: 1.10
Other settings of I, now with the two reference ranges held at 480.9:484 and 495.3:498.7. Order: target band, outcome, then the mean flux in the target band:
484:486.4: 0.17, 20.3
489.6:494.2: 0.06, 23.1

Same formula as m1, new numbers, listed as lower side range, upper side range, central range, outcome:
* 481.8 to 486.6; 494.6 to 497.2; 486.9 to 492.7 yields 0.042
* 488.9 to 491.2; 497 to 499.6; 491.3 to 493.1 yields -0.035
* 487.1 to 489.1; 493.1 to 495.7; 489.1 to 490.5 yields -0.057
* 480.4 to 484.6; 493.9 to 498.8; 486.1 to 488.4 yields 0.228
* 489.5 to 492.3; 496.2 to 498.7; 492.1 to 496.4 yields 0.027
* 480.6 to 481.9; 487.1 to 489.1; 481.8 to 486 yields 0.011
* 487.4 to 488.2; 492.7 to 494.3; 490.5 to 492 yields -0.053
